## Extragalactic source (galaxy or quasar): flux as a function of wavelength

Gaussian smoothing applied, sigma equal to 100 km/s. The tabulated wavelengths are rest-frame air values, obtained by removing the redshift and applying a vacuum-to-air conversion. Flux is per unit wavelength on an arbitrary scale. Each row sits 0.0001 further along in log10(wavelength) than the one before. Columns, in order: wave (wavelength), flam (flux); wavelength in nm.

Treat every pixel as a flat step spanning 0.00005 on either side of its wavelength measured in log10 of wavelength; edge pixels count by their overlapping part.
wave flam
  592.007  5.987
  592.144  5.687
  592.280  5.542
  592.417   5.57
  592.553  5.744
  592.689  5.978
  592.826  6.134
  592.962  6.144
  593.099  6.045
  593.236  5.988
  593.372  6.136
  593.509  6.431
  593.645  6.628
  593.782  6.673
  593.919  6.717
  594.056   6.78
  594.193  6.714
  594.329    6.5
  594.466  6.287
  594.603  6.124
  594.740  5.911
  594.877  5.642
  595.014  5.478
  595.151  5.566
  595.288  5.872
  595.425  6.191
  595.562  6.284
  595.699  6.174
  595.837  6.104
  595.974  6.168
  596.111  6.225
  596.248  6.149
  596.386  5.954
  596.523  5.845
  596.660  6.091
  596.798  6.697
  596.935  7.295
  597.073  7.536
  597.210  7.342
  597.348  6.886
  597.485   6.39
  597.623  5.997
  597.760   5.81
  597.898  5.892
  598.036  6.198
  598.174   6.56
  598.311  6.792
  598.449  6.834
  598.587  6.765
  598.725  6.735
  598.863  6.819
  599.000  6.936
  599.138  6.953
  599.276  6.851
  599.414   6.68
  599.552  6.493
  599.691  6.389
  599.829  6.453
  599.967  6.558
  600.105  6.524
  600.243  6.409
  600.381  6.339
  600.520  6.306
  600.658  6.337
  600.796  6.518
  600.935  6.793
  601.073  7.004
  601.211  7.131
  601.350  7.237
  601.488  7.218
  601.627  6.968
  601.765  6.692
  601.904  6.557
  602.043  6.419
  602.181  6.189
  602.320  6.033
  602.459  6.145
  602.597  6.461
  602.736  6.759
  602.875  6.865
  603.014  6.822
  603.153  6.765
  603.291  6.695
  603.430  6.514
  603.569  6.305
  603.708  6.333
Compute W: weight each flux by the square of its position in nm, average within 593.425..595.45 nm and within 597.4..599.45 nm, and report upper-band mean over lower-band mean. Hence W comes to 1.07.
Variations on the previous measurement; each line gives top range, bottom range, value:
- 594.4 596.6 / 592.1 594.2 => 0.98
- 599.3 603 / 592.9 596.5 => 1.09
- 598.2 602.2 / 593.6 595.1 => 1.08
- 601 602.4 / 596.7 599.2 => 1.02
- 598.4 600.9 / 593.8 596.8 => 1.09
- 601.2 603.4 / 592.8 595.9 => 1.11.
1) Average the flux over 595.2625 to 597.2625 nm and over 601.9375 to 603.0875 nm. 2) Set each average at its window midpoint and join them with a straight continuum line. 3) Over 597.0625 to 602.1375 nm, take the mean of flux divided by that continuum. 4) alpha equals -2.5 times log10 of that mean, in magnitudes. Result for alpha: -0.04 mag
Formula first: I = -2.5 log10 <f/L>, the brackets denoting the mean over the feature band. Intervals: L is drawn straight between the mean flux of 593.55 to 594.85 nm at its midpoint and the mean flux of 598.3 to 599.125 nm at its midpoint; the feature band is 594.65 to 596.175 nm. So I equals 0.10 mag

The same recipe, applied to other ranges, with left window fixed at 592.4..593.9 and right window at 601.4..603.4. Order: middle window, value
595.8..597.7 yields -0.023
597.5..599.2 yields -0.016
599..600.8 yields -0.007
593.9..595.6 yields 0.019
